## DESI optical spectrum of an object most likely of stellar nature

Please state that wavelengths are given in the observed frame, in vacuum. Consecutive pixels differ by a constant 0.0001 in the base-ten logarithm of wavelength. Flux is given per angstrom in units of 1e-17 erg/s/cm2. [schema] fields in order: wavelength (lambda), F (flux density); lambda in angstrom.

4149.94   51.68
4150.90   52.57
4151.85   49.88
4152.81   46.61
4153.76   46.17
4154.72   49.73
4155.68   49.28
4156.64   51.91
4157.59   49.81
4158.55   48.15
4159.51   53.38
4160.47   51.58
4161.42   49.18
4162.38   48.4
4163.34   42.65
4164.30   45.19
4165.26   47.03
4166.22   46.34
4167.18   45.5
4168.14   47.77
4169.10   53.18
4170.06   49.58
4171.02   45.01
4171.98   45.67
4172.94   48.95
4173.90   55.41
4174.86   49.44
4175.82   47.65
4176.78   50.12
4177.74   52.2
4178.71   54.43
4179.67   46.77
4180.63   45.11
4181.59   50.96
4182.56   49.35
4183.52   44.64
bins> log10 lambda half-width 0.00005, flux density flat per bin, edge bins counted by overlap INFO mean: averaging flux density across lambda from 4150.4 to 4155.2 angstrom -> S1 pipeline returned 49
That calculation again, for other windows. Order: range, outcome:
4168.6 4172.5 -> 48.4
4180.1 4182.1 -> 48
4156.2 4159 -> 50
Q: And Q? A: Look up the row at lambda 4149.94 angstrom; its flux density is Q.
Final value 51.68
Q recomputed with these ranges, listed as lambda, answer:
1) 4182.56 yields 49.35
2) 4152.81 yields 46.61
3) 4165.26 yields 47.03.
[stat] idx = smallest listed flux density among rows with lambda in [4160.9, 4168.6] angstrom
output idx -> 42.65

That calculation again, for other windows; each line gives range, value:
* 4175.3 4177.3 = 47.65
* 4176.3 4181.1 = 45.11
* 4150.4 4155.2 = 46.17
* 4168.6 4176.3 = 45.01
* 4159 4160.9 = 51.58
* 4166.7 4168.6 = 45.5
